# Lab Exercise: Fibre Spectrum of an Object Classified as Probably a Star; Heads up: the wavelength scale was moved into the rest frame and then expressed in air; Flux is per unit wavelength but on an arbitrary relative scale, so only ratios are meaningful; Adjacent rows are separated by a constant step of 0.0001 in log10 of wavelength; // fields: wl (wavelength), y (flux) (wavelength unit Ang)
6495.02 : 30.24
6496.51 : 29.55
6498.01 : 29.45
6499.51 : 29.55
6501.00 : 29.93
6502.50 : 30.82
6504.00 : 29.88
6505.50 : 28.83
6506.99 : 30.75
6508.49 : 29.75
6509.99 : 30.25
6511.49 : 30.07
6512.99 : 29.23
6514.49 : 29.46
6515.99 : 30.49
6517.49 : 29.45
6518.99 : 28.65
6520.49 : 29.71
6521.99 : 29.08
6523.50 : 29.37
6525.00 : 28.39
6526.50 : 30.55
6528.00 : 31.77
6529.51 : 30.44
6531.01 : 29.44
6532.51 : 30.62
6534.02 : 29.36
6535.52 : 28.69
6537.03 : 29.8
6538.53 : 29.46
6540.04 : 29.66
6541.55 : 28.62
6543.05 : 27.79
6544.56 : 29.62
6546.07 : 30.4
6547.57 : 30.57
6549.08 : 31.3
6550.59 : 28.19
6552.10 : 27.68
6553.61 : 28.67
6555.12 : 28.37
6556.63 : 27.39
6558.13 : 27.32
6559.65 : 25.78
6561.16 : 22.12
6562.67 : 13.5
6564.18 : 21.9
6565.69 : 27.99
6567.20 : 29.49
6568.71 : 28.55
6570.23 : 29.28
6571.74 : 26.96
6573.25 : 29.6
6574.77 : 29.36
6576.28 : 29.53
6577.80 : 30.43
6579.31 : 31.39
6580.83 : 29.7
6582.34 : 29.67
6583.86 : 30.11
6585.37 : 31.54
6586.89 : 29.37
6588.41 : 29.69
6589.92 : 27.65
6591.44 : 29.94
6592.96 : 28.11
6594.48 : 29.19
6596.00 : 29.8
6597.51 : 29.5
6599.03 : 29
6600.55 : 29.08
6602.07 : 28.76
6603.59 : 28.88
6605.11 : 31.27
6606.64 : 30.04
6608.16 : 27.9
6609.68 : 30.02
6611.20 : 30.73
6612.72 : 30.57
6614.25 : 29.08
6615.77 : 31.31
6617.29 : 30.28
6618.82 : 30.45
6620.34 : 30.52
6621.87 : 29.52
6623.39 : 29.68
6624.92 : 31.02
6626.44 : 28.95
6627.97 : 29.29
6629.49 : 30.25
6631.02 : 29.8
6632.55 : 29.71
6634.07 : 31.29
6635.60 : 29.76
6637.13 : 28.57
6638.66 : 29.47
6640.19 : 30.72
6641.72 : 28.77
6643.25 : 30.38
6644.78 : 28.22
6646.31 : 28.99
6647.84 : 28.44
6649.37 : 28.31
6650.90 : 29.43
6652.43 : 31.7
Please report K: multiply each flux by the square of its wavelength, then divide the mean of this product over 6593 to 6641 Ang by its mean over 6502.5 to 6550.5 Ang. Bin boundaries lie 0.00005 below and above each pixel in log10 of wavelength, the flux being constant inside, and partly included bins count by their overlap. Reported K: 1.03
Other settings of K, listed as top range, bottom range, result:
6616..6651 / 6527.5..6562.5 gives 1.07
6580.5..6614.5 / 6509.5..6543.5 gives 1.02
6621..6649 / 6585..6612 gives 1.02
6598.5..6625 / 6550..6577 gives 1.13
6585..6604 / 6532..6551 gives 1.01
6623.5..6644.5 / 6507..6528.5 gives 1.04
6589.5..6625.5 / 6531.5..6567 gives 1.09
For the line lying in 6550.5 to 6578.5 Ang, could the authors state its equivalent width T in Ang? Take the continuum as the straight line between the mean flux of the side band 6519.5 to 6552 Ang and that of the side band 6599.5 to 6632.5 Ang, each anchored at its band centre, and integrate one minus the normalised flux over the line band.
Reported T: 2.6 Ang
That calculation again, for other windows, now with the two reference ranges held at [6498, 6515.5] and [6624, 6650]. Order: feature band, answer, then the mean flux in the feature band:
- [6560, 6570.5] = 1.8 Ang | 24.5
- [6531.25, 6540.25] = 0.1 Ang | 29.6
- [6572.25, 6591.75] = -0.1 Ang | 29.8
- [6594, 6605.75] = 0.1 Ang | 29.4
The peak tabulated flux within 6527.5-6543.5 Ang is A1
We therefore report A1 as 31.77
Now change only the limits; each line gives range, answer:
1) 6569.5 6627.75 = 31.54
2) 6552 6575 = 29.6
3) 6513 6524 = 30.49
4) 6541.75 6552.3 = 31.3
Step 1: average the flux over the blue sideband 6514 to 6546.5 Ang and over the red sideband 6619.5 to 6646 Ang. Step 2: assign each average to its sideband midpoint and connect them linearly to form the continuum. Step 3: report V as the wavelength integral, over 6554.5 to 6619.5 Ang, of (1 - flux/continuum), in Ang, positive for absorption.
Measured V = 2.30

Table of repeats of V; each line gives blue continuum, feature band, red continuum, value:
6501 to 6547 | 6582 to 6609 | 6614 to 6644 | 0.4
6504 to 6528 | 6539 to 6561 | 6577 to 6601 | 0.9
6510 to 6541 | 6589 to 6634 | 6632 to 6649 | -0.3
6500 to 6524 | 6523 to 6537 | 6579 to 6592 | 0.0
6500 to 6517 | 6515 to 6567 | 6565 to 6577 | 1.9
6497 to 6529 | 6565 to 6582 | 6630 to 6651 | 0.2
